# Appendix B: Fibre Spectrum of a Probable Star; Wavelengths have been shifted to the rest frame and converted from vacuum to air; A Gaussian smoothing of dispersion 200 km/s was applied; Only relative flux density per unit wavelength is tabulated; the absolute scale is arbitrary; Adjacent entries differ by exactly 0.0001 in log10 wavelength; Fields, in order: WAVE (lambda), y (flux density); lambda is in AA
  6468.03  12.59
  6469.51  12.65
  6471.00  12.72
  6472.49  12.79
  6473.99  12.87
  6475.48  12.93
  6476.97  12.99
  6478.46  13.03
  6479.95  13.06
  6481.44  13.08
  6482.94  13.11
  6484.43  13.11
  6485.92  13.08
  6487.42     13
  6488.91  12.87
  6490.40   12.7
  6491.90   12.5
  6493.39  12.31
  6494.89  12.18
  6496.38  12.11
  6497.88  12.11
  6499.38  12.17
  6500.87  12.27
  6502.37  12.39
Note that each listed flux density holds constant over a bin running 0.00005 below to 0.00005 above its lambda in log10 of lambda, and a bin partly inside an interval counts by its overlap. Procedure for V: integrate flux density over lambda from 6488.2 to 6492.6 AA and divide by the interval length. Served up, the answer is 12.7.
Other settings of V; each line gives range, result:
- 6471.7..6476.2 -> 12.8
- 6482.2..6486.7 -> 13.1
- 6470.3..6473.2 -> 12.8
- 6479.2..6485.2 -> 13.1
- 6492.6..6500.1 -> 12.2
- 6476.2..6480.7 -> 13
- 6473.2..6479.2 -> 12.9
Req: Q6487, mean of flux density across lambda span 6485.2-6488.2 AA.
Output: 13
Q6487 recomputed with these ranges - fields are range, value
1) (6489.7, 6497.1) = 12.4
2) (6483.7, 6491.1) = 13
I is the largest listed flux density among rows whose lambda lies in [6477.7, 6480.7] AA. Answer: 13.06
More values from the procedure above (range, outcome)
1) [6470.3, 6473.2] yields 12.79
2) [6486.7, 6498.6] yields 13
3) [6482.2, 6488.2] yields 13.11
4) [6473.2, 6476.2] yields 12.93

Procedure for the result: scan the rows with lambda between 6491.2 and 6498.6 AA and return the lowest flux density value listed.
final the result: 12.11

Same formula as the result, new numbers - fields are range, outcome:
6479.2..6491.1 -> 12.7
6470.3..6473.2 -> 12.72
